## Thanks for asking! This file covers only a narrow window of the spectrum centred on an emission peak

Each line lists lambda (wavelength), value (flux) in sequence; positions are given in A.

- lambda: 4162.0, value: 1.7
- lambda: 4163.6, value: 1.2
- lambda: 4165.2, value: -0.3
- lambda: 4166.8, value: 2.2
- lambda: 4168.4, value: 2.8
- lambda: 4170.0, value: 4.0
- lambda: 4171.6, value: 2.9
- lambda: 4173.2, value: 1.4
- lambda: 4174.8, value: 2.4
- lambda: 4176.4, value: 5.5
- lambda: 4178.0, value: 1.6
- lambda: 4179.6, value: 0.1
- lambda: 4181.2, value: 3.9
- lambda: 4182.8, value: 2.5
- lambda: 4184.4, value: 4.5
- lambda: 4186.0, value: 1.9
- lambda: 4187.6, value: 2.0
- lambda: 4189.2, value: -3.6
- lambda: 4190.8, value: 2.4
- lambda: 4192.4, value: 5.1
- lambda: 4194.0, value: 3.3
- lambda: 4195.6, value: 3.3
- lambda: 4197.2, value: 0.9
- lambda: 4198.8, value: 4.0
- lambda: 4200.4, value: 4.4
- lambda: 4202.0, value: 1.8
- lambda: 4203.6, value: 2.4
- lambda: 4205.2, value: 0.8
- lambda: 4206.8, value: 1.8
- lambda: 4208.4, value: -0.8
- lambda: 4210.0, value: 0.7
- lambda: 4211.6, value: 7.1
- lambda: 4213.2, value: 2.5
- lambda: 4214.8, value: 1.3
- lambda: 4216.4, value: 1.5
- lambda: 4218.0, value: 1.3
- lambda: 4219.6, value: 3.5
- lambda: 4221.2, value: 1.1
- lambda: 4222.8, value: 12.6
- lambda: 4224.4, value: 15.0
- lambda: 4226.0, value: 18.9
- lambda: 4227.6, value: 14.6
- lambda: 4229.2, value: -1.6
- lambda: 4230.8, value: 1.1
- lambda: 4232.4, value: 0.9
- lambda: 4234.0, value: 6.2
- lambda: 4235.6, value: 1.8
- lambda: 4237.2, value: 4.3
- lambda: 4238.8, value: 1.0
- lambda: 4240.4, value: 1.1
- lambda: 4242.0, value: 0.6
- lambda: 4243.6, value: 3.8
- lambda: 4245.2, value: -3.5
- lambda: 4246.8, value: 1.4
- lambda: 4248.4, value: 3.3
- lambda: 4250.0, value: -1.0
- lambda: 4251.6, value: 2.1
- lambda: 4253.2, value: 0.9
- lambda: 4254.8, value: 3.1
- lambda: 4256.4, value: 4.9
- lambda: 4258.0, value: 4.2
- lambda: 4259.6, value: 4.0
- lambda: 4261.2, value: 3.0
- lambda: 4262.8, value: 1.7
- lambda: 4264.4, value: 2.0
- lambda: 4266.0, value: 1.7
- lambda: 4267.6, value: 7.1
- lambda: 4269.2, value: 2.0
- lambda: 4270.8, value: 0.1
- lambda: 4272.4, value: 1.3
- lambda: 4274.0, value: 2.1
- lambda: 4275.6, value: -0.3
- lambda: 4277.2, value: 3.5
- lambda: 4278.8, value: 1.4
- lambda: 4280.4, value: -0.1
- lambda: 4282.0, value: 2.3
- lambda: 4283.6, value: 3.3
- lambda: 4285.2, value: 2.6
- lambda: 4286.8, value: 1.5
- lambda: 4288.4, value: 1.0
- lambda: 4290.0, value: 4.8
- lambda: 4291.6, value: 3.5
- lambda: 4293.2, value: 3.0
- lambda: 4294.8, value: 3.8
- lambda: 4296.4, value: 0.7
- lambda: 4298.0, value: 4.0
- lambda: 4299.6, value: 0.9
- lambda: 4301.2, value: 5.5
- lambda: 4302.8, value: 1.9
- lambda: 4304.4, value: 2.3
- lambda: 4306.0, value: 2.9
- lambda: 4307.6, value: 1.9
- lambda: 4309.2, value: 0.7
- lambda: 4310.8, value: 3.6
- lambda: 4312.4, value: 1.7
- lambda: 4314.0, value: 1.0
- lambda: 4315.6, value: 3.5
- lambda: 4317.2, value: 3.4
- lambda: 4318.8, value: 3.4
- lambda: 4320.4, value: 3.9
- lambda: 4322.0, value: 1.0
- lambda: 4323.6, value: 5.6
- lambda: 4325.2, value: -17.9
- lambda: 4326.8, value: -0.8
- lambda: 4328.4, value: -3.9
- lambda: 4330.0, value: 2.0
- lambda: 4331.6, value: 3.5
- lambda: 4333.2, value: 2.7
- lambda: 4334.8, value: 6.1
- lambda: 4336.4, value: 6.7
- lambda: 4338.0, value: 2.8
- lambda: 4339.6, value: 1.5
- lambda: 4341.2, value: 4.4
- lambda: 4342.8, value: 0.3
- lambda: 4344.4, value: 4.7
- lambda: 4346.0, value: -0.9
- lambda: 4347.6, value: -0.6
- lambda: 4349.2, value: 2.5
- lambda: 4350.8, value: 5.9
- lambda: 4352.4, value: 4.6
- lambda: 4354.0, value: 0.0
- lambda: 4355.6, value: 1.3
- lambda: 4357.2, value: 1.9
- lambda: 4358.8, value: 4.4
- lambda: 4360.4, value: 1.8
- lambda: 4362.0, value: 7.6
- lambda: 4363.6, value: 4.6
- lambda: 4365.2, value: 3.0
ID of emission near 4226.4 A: [O II] 3727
